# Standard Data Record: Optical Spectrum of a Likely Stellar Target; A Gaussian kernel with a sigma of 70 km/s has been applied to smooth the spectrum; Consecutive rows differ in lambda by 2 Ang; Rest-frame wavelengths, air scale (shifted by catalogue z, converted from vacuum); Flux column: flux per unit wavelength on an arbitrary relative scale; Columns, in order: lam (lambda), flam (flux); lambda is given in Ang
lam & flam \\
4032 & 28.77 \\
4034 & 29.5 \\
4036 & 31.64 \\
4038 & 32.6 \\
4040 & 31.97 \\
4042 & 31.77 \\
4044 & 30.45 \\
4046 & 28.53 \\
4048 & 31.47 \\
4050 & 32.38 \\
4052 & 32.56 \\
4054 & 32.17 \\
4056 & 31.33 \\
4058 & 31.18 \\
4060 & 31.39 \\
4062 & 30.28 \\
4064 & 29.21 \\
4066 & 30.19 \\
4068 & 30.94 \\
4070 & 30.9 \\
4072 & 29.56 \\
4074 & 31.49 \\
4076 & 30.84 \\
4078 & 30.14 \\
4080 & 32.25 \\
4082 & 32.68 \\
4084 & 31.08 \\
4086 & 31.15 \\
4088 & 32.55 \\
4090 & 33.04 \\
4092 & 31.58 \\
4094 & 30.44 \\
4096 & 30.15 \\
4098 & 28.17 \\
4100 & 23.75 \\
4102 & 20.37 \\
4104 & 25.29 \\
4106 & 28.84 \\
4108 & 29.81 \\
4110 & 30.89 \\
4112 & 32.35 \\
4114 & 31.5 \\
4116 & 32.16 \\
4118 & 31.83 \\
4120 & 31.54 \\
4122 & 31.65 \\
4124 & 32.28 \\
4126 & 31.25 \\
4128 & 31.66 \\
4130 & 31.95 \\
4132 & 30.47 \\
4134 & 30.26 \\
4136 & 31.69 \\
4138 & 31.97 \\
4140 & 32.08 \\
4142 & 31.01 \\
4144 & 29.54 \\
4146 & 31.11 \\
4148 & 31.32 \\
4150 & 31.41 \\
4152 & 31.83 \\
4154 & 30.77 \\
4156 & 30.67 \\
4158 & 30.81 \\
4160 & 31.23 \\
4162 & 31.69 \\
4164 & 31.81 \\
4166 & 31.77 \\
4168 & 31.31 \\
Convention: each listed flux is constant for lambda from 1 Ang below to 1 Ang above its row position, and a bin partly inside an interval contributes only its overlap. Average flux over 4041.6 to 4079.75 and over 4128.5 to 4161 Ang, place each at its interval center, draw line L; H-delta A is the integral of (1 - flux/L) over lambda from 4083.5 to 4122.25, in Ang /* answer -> 1.5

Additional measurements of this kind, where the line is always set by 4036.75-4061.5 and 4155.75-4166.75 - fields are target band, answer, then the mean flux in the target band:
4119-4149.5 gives 0.07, 31.3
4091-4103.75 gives 1.68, 27.3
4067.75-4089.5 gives 0.10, 31.3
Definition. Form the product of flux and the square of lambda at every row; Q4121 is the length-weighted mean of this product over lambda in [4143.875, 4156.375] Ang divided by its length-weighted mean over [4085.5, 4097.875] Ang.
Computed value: 1.02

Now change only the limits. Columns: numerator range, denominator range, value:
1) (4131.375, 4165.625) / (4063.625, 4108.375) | 1.08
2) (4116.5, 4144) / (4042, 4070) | 1.05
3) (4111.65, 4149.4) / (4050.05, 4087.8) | 1.04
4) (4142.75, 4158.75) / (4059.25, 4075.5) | 1.06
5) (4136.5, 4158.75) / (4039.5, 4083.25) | 1.05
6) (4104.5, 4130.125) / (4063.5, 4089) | 1.03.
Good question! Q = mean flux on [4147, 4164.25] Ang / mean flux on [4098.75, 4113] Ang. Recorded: 1.14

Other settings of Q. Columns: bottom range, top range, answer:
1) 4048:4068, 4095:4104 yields 0.82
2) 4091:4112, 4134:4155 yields 1.11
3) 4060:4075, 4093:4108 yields 0.88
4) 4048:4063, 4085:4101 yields 0.95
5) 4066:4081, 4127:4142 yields 1.02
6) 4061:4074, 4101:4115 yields 0.94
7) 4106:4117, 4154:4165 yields 1.00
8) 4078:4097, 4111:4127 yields 1.01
